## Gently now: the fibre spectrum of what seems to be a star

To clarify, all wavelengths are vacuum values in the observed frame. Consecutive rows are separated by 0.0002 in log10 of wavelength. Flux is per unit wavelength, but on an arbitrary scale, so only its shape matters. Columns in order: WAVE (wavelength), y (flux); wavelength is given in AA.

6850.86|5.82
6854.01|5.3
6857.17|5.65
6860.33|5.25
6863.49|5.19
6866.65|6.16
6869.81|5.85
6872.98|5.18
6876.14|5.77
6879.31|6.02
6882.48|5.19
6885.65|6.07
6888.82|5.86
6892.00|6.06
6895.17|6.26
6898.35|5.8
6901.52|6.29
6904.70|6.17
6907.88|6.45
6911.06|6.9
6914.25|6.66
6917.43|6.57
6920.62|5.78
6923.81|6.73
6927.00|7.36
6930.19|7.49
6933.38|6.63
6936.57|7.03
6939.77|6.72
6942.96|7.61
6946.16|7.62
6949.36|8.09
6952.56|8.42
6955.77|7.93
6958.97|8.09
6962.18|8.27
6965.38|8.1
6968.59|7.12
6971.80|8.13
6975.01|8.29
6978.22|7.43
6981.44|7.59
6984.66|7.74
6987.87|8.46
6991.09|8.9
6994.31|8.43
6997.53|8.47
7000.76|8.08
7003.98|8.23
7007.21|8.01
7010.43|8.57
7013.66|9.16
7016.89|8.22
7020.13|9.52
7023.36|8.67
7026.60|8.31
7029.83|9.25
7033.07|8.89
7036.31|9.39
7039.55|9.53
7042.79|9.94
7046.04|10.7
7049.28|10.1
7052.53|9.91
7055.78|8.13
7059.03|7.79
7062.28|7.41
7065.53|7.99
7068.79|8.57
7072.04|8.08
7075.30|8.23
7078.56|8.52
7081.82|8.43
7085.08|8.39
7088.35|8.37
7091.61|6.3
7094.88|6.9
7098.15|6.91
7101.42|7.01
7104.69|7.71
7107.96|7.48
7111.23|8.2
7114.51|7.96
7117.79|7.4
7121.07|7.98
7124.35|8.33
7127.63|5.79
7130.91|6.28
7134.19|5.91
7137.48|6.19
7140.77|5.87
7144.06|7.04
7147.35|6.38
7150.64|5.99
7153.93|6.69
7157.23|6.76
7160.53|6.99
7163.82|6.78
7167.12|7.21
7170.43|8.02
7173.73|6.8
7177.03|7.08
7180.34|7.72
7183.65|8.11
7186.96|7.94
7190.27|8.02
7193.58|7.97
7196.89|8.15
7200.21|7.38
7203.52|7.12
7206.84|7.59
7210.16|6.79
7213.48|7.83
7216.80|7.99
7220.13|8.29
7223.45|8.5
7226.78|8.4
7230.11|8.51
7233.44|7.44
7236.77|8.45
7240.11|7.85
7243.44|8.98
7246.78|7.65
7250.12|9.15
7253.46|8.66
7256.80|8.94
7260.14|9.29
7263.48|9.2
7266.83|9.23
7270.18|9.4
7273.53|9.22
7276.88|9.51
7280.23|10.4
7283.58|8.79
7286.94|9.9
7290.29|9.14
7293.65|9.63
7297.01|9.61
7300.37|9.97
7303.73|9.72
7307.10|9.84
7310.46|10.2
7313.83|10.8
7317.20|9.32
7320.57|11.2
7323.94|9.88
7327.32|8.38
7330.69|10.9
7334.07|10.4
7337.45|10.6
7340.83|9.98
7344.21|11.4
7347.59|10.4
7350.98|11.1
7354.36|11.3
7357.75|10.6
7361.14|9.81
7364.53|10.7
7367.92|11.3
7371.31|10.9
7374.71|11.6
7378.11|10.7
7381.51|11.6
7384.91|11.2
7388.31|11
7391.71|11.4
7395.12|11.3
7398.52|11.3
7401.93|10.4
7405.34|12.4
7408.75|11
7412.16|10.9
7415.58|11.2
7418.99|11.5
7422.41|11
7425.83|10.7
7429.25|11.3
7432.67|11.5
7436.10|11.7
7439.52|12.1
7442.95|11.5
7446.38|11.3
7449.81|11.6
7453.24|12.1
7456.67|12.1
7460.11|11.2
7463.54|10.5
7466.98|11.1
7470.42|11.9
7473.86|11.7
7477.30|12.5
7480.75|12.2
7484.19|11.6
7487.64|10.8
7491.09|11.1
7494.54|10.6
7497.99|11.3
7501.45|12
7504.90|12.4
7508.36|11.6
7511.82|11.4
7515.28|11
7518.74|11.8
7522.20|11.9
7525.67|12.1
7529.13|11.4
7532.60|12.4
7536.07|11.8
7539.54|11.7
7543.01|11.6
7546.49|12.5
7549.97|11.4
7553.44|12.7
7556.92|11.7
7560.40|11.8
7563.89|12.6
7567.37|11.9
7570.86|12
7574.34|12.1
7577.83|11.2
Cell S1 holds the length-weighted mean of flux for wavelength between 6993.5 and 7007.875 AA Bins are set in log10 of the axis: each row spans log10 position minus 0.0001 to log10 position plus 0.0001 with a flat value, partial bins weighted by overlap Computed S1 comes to 8.25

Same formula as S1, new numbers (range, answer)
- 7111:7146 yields 6.94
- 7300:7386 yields 10.5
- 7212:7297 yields 8.83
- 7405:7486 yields 11.5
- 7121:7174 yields 6.73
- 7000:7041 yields 8.77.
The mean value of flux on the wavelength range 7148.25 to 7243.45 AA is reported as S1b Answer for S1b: 7.6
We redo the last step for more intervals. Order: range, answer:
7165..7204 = 7.63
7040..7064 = 9.15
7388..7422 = 11.2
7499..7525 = 11.7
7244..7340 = 9.6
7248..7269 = 9.05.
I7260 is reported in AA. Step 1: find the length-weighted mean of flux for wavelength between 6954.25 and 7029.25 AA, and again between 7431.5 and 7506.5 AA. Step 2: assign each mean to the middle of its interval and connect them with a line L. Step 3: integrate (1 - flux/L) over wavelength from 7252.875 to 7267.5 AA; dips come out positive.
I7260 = 1.5 AA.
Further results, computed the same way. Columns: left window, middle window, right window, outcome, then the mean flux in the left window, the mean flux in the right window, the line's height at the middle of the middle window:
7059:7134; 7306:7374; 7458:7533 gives -3.1 AA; 7.62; 11.6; 10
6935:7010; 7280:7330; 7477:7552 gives 2.2 AA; 7.96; 11.7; 10.2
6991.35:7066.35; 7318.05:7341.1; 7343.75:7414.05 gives 1.2 AA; 8.82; 11.1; 10.7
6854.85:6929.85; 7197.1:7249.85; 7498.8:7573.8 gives 6.4 AA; 6.07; 11.9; 9.06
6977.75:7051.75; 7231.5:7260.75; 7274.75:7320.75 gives 3.5 AA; 8.8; 9.81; 9.63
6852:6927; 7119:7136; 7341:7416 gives 3.2 AA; 5.99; 11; 8.45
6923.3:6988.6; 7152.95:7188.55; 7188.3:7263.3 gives 3.4 AA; 7.67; 8.16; 8.06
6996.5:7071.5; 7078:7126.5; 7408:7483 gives 8.2 AA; 8.81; 11.5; 9.26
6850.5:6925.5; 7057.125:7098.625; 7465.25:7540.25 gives -0.8 AA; 5.96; 11.6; 7.72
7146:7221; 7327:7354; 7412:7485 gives -1.9 AA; 7.37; 11.5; 9.83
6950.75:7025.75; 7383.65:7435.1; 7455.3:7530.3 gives -1.0 AA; 8.25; 11.6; 11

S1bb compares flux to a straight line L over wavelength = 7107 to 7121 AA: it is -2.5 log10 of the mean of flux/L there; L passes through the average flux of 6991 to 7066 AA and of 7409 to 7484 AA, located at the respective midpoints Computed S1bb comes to 0.20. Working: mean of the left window 8.83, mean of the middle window 7.8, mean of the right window 11.5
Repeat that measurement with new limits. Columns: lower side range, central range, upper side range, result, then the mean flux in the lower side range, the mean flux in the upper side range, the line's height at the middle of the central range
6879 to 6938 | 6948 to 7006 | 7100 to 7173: -0.23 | 6.39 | 7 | 6.57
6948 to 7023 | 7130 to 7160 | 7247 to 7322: 0.37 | 8.24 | 9.55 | 8.94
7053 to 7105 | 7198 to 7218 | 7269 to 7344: 0.20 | 7.84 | 9.89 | 9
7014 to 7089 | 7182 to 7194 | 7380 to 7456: 0.21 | 8.81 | 11.4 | 9.76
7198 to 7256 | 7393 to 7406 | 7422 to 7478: -0.05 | 8.05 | 11.5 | 10.7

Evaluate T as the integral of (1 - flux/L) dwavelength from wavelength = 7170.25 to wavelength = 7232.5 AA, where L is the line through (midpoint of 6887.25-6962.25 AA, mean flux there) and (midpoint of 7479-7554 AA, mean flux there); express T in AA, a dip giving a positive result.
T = 9.24 AA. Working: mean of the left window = 6.92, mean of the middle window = 7.79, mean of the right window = 11.7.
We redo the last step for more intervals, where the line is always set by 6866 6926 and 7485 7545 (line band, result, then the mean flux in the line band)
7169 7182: 1.8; 7.4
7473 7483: -0.8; 12.1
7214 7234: 1.8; 8.21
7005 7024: -4.0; 8.68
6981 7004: -4.3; 8.27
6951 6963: -2.8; 8.17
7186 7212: 3.5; 7.61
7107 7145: 5.2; 7.03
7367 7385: -1.5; 11.2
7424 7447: -1.2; 11.4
